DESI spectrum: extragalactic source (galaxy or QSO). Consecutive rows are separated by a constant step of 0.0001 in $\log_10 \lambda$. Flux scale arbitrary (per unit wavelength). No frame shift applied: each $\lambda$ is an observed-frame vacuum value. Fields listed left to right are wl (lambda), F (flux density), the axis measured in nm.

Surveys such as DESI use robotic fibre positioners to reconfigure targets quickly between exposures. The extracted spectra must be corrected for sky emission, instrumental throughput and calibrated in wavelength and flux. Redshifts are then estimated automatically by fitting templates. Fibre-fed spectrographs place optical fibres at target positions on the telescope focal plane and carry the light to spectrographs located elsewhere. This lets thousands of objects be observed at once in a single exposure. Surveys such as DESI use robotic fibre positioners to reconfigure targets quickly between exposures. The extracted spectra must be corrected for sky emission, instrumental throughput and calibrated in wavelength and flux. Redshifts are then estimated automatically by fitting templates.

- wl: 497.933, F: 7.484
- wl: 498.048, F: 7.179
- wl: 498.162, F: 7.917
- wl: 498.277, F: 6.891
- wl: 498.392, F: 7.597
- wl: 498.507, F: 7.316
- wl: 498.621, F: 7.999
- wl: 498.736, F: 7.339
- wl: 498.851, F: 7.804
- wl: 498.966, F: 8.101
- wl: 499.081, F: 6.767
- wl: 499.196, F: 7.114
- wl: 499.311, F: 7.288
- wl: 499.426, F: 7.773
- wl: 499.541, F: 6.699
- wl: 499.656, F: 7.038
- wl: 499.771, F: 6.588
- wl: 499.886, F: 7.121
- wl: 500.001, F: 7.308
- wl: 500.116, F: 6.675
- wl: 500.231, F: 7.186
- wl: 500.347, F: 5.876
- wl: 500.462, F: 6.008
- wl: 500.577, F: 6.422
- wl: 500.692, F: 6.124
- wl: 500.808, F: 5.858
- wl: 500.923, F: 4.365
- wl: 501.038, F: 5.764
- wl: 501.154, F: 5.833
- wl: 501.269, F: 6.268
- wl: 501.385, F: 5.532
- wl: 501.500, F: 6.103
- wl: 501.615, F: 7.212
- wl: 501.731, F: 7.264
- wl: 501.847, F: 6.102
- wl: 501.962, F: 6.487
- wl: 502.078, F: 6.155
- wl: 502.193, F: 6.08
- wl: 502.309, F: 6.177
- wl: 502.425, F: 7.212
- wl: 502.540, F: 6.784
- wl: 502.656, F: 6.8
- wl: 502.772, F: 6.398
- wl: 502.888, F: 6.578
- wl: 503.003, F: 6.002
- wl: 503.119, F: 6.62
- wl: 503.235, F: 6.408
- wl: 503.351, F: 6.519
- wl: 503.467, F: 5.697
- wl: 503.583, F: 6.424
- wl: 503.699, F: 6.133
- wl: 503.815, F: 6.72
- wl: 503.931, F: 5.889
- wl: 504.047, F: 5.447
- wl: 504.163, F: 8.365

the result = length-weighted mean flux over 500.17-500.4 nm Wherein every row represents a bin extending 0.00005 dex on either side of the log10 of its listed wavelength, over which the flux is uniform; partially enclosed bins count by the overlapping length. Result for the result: 6.53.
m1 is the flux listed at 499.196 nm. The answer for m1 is 7.114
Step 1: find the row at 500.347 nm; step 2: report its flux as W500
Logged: 5.876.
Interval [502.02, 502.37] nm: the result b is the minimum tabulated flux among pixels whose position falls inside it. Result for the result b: 6.08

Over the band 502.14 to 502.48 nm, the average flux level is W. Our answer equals 6.48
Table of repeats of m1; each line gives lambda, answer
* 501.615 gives 7.212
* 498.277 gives 6.891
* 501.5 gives 6.103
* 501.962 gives 6.487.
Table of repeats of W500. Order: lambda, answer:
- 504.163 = 8.365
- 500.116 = 6.675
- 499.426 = 7.773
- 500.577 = 6.422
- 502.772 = 6.398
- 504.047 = 5.447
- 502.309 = 6.177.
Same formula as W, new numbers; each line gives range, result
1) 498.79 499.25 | 7.44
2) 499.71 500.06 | 7.01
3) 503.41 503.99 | 6.17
